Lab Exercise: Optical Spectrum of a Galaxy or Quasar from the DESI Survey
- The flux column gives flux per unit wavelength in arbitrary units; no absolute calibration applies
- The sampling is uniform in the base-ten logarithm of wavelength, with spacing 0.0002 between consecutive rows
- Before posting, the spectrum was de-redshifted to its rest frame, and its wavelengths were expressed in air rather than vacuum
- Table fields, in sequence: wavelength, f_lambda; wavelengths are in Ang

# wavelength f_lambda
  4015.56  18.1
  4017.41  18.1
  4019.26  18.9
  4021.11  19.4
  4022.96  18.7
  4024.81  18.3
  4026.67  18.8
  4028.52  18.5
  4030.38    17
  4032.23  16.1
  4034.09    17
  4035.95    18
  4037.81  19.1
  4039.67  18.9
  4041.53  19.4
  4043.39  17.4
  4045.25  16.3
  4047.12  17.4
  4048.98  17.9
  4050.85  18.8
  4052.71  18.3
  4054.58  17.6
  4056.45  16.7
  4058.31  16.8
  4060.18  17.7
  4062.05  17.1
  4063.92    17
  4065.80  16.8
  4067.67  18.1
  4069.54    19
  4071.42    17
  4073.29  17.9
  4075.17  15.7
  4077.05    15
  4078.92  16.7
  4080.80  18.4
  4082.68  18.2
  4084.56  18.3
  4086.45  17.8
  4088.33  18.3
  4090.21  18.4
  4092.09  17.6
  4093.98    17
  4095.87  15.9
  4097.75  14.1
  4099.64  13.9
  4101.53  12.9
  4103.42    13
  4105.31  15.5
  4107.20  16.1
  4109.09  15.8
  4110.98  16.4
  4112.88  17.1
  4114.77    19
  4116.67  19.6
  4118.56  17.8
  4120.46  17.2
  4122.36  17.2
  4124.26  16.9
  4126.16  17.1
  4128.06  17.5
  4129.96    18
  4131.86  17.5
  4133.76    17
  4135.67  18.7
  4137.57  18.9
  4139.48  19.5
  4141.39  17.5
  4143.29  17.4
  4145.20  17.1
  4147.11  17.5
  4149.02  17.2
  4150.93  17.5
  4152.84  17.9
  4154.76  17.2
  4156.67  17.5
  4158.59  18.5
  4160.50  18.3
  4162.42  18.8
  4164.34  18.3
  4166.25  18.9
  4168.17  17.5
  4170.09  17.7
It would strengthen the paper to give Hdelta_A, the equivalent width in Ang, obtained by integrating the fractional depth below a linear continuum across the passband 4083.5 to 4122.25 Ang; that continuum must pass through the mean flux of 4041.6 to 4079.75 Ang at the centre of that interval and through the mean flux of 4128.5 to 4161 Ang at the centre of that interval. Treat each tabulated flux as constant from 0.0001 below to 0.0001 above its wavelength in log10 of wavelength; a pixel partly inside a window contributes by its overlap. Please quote 2.1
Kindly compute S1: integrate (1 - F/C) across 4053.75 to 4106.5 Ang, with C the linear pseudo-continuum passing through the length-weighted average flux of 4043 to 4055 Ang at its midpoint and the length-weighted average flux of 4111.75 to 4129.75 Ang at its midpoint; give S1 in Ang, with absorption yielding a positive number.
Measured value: 2.9 Ang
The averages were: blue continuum 17.7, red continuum 17.7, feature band 16.7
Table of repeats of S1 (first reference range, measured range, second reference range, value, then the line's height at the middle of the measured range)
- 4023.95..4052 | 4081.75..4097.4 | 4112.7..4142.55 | 0.3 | 17.9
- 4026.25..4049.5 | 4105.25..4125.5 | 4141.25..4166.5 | 0.7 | 17.8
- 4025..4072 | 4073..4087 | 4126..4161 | 0.4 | 17.7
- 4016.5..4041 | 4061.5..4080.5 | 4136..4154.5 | 1.1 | 18.1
